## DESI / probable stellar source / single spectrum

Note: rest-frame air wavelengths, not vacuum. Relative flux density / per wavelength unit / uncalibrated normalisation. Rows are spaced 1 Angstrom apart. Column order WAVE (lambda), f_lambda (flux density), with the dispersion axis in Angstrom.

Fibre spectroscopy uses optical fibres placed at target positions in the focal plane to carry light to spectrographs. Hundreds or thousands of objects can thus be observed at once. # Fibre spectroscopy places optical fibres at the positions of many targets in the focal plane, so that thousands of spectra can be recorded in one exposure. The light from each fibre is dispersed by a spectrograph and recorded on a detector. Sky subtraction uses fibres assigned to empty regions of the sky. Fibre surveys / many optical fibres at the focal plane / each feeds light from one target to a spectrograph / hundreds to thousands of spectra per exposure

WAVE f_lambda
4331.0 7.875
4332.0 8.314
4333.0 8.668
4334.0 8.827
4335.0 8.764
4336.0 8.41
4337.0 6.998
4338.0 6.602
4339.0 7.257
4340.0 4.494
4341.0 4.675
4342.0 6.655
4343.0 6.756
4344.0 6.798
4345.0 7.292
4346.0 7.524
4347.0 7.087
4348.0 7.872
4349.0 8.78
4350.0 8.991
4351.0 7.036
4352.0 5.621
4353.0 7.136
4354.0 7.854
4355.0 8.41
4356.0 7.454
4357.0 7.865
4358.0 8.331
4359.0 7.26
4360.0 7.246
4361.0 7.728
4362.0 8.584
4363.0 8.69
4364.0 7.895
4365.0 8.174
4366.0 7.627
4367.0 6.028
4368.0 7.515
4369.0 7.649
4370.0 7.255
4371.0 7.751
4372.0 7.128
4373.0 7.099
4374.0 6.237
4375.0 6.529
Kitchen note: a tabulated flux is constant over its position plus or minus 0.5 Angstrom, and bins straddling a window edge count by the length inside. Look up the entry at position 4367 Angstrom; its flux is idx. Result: 6.028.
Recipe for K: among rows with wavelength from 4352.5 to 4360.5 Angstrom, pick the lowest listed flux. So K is 7.136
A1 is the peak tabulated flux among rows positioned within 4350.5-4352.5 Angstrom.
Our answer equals 7.036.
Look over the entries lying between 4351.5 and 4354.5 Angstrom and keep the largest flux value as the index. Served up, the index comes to 7.854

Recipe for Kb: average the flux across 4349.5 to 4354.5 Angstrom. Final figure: 7.33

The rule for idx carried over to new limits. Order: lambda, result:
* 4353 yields 7.136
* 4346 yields 7.524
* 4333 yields 8.668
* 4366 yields 7.627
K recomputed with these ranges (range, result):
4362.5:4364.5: 7.895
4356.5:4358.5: 7.865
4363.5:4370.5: 6.028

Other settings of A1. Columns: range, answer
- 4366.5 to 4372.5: 7.751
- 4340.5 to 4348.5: 7.872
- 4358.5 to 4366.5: 8.69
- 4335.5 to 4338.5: 8.41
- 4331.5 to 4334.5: 8.827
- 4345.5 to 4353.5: 8.991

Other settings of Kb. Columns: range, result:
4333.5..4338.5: 7.92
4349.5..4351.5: 8.01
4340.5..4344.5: 6.22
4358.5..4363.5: 7.9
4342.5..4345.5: 6.95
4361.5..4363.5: 8.64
